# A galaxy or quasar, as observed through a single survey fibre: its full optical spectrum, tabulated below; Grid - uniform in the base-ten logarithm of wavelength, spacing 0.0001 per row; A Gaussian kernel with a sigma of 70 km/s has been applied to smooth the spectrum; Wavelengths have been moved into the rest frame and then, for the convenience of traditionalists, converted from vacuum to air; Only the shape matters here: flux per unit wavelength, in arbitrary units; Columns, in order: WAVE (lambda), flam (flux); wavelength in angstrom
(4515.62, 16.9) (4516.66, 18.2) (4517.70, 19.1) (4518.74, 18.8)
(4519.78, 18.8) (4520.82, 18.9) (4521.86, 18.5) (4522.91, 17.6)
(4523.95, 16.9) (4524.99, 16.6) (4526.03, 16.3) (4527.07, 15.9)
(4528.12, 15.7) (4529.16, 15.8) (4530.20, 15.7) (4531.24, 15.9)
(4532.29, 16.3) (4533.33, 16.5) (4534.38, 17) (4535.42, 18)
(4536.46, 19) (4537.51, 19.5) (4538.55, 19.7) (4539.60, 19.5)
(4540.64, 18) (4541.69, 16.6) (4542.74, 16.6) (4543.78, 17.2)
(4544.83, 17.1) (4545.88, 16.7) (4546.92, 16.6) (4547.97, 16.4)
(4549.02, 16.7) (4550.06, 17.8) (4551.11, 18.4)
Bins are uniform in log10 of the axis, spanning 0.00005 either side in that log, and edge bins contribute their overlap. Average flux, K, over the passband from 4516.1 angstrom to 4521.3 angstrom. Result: 18.8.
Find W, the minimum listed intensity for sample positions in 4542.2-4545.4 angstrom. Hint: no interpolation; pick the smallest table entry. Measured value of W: 16.6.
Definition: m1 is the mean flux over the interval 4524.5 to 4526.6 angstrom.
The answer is 16.5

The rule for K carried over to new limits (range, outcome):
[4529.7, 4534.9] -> 16.3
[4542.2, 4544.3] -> 16.9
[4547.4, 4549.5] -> 16.5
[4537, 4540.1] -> 19.6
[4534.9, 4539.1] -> 19.1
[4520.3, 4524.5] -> 17.9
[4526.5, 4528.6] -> 15.8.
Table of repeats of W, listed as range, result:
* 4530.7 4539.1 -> 15.9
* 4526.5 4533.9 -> 15.7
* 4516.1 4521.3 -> 18.2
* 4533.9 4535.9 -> 17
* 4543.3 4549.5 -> 16.4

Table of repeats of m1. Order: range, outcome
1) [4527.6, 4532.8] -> 15.9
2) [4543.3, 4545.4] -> 17.1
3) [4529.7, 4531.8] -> 15.8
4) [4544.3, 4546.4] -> 16.9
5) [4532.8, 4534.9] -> 16.7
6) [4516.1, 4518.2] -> 18.6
